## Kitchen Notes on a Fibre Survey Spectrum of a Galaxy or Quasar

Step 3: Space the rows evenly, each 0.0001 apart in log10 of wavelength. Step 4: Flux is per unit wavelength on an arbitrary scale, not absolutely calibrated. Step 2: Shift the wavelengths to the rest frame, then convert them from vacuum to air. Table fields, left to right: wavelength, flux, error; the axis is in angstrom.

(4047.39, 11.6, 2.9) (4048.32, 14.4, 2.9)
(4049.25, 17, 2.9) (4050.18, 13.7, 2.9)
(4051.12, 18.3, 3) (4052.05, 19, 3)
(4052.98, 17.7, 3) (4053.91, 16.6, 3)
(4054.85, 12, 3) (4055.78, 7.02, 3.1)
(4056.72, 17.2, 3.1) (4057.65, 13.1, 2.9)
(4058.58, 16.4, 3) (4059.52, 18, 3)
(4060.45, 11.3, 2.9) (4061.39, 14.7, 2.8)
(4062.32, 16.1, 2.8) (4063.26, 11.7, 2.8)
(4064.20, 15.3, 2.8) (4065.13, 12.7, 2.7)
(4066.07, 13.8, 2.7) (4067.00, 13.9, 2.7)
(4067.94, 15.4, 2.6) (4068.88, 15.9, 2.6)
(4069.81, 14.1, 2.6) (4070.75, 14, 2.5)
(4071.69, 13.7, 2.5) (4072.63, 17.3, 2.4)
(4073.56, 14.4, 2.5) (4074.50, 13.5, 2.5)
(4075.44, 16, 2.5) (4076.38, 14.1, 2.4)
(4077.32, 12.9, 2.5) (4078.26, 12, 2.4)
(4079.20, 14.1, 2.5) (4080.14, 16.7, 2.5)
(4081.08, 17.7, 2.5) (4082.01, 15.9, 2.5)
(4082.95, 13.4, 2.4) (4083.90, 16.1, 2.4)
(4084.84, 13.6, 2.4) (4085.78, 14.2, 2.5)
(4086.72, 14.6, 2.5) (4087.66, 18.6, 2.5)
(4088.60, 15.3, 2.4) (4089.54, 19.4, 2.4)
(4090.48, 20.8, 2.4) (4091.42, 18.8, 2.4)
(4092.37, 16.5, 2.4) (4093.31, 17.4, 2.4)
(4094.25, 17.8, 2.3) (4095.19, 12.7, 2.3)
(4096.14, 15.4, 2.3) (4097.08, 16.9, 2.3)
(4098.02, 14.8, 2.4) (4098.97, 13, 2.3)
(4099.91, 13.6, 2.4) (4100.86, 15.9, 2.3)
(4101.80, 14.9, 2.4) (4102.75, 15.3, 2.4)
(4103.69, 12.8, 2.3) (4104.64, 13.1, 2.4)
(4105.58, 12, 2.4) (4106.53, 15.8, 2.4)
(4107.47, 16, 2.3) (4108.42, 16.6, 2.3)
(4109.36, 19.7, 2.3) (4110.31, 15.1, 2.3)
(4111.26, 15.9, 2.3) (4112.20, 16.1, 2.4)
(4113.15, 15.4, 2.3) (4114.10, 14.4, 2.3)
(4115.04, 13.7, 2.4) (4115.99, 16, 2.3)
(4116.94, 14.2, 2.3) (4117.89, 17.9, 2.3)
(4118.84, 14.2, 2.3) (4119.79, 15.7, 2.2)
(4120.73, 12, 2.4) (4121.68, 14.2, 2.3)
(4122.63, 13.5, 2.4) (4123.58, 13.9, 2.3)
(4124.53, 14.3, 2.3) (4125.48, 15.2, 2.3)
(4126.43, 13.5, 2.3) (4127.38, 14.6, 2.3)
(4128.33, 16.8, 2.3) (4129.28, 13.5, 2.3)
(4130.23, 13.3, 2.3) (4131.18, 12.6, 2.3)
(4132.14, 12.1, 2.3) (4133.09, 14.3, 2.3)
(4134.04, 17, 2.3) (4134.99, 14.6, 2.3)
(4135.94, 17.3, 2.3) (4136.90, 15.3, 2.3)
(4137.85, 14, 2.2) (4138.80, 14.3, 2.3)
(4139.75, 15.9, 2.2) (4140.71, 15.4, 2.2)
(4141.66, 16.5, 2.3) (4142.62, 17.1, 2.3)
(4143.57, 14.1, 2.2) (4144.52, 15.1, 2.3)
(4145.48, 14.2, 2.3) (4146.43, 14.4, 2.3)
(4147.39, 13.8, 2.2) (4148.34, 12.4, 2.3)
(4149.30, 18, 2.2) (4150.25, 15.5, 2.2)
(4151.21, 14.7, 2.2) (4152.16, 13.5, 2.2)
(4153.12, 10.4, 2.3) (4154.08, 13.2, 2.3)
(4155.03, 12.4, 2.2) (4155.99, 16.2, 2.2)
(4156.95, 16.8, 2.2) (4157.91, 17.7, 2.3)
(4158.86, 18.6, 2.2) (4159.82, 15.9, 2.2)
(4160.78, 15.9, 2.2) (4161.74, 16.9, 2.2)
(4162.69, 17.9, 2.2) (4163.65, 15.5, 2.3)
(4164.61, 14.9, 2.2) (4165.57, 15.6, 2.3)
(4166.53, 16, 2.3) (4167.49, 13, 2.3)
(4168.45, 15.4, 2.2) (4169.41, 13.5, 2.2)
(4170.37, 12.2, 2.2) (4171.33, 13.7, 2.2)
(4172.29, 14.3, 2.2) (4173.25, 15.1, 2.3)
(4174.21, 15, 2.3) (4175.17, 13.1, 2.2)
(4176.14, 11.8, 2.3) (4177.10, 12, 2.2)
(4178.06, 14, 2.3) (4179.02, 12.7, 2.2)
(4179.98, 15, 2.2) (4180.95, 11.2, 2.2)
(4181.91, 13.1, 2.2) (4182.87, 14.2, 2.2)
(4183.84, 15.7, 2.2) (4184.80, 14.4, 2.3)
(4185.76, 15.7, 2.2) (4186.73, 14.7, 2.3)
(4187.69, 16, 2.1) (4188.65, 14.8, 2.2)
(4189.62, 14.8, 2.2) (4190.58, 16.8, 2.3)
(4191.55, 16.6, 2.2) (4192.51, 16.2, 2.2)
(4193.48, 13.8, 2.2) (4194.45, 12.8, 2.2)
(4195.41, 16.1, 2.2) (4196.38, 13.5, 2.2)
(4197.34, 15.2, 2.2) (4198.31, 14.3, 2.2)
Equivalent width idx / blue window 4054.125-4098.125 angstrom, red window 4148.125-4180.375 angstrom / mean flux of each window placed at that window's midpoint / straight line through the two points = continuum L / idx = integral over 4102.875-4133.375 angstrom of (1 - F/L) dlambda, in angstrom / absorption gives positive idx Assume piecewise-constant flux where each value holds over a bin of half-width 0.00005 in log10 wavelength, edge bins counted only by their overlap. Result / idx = 0.5 angstrom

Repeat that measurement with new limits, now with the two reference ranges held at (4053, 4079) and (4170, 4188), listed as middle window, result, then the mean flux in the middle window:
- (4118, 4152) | -1.6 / 14.7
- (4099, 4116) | -1.1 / 15.1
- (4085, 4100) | -2.2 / 16.3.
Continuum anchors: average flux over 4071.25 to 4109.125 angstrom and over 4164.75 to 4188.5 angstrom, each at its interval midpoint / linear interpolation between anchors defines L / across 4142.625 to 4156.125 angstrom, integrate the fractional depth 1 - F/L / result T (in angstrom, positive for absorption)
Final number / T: 0.3 angstrom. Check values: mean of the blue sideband 15.4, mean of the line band 14.2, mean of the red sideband 14.1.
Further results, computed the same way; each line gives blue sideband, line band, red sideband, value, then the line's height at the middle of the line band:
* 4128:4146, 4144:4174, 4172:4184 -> -1.6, 14.2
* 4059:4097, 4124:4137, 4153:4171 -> 0.6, 15.2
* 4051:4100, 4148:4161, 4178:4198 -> -0.3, 14.8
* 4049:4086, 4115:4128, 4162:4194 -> 0.1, 14.6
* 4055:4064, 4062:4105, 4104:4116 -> -1.6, 14.6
